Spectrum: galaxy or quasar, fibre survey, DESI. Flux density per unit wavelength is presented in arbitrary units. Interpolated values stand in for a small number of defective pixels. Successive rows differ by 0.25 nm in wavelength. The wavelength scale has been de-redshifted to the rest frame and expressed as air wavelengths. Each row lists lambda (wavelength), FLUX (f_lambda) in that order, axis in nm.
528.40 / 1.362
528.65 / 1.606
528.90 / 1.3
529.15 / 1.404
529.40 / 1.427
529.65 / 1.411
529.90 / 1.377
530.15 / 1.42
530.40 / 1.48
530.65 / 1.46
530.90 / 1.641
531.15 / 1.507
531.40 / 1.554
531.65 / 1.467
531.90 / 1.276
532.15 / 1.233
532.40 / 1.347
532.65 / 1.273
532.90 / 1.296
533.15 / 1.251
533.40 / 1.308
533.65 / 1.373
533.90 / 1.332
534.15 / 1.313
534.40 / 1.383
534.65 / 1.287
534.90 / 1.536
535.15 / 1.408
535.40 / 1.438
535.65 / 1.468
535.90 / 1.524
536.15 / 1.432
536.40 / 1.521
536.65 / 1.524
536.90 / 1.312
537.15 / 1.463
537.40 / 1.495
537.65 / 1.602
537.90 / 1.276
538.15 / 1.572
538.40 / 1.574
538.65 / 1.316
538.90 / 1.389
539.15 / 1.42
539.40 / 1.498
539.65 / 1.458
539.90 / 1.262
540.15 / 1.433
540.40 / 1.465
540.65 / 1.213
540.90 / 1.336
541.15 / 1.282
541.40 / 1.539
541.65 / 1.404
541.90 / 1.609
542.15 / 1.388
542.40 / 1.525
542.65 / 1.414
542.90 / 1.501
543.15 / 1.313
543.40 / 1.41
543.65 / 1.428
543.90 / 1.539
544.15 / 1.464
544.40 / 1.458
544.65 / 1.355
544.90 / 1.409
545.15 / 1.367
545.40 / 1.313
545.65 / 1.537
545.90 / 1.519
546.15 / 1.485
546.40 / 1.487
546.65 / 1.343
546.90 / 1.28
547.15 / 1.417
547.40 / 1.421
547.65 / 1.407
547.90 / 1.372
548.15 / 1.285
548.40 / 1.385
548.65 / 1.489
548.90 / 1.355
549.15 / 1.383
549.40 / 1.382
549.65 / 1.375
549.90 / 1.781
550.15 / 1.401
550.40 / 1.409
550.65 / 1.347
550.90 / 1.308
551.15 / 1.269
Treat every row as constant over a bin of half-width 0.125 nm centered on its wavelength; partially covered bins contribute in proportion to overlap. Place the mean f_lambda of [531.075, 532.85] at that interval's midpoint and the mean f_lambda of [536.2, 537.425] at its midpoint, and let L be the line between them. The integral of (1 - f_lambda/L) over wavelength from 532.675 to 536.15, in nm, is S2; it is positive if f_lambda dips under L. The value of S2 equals 0.097 nm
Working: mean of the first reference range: 1.37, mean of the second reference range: 1.46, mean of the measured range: 1.38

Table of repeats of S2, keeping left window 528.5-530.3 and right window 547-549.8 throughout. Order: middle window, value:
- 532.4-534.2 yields 0.134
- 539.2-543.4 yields -0.039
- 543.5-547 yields -0.082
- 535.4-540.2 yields -0.143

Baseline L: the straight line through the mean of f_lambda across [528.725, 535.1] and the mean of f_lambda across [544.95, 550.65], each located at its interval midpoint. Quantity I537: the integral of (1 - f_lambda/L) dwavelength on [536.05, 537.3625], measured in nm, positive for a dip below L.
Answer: -0.05 nm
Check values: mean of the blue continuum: 1.39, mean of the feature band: 1.45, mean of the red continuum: 1.42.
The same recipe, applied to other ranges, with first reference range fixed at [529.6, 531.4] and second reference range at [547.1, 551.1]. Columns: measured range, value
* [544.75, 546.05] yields -0.01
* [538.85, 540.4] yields 0.03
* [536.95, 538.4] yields -0.03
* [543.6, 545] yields -0.02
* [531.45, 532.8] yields 0.13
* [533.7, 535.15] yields 0.09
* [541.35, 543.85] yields -0.04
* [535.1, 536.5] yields -0.01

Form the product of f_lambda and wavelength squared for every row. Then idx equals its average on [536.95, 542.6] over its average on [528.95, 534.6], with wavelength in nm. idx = 1.06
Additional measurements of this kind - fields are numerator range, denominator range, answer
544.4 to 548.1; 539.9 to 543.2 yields 1.01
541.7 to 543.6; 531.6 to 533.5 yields 1.16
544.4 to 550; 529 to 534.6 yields 1.08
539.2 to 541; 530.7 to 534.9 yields 1.04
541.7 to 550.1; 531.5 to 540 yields 1.06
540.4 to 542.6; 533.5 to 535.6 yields 1.05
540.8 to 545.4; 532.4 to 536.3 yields 1.07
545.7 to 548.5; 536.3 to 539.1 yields 1.00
